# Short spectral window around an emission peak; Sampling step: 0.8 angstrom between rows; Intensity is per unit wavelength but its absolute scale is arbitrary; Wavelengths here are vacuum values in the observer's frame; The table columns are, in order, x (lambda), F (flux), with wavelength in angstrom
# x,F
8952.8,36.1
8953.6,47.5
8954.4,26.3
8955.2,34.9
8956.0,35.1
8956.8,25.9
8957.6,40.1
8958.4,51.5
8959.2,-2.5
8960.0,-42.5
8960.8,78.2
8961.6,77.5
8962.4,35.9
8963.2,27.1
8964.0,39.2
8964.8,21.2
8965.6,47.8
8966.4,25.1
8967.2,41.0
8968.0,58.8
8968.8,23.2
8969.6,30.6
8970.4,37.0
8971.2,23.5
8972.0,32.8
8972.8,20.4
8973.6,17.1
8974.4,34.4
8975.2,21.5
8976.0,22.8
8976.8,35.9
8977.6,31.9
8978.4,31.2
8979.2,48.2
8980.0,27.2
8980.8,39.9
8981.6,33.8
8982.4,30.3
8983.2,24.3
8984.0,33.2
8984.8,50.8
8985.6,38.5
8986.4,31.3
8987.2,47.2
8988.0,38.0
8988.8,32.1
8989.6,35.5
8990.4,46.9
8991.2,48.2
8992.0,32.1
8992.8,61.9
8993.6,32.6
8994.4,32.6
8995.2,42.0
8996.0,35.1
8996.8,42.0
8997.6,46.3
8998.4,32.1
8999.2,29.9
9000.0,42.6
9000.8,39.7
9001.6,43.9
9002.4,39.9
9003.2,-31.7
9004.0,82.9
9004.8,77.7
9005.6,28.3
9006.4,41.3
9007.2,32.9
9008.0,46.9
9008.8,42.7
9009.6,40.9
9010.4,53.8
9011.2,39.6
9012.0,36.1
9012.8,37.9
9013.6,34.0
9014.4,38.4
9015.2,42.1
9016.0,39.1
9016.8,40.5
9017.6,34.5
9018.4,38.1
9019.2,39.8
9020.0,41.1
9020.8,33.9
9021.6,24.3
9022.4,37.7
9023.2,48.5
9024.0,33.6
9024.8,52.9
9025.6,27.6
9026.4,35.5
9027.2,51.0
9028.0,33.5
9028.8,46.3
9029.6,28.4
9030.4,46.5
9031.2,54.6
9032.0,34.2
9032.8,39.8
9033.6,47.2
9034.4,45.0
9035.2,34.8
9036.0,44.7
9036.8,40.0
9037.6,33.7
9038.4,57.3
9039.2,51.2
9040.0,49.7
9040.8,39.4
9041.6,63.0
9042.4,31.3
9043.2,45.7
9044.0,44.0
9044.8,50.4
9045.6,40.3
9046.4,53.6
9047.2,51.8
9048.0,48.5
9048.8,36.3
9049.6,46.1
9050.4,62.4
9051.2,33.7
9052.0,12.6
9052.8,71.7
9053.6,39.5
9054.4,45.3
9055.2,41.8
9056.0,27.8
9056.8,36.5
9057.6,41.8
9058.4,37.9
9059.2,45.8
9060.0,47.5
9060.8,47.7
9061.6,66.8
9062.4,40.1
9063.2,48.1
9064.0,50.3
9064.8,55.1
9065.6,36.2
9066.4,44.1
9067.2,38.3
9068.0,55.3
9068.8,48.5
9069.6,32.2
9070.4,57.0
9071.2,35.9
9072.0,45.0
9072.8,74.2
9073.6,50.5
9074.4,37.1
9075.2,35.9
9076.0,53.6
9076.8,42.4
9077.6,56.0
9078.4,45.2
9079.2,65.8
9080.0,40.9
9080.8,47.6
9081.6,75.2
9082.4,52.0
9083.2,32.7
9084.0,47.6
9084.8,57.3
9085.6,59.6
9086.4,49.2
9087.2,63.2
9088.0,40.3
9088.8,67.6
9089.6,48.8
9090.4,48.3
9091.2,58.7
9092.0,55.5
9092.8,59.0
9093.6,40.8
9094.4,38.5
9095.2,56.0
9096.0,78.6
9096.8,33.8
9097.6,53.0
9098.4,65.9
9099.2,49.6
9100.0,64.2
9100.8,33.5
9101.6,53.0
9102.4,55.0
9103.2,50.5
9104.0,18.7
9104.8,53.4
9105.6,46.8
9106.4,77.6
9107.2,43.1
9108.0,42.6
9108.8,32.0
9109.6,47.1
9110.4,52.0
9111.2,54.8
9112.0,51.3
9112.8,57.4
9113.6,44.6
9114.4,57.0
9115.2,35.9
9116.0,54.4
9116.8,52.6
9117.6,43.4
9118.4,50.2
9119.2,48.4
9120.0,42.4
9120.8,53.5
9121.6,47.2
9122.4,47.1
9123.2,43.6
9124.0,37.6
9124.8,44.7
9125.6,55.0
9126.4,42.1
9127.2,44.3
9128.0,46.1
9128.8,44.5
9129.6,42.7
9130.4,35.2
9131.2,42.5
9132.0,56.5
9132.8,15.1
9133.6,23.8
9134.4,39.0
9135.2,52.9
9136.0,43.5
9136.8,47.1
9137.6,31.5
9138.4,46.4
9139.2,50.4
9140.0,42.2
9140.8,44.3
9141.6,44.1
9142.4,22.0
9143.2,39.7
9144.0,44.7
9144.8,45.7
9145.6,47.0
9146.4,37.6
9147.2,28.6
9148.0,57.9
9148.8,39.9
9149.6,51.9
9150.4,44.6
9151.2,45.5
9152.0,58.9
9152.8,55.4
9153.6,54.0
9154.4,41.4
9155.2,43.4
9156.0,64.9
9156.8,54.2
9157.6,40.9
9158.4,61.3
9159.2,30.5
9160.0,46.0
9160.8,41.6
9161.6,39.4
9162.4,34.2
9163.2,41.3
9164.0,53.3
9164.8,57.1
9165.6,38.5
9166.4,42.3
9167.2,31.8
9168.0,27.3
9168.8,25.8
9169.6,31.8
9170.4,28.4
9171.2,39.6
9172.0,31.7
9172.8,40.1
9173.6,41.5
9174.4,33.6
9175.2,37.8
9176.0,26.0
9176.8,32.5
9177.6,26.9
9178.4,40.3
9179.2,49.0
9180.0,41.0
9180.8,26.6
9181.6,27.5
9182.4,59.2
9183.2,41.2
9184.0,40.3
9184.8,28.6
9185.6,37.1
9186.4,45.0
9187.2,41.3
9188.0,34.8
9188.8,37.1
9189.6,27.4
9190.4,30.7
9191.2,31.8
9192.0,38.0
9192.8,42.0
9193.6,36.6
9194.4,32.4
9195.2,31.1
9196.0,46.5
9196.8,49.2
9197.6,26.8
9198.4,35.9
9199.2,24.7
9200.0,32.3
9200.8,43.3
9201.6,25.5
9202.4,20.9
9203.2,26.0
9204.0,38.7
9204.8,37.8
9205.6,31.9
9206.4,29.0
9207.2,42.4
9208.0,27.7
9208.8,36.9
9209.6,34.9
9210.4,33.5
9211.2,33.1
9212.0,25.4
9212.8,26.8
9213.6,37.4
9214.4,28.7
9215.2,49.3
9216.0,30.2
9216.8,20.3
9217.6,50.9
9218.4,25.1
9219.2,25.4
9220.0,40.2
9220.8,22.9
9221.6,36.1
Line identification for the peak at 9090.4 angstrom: Mg II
